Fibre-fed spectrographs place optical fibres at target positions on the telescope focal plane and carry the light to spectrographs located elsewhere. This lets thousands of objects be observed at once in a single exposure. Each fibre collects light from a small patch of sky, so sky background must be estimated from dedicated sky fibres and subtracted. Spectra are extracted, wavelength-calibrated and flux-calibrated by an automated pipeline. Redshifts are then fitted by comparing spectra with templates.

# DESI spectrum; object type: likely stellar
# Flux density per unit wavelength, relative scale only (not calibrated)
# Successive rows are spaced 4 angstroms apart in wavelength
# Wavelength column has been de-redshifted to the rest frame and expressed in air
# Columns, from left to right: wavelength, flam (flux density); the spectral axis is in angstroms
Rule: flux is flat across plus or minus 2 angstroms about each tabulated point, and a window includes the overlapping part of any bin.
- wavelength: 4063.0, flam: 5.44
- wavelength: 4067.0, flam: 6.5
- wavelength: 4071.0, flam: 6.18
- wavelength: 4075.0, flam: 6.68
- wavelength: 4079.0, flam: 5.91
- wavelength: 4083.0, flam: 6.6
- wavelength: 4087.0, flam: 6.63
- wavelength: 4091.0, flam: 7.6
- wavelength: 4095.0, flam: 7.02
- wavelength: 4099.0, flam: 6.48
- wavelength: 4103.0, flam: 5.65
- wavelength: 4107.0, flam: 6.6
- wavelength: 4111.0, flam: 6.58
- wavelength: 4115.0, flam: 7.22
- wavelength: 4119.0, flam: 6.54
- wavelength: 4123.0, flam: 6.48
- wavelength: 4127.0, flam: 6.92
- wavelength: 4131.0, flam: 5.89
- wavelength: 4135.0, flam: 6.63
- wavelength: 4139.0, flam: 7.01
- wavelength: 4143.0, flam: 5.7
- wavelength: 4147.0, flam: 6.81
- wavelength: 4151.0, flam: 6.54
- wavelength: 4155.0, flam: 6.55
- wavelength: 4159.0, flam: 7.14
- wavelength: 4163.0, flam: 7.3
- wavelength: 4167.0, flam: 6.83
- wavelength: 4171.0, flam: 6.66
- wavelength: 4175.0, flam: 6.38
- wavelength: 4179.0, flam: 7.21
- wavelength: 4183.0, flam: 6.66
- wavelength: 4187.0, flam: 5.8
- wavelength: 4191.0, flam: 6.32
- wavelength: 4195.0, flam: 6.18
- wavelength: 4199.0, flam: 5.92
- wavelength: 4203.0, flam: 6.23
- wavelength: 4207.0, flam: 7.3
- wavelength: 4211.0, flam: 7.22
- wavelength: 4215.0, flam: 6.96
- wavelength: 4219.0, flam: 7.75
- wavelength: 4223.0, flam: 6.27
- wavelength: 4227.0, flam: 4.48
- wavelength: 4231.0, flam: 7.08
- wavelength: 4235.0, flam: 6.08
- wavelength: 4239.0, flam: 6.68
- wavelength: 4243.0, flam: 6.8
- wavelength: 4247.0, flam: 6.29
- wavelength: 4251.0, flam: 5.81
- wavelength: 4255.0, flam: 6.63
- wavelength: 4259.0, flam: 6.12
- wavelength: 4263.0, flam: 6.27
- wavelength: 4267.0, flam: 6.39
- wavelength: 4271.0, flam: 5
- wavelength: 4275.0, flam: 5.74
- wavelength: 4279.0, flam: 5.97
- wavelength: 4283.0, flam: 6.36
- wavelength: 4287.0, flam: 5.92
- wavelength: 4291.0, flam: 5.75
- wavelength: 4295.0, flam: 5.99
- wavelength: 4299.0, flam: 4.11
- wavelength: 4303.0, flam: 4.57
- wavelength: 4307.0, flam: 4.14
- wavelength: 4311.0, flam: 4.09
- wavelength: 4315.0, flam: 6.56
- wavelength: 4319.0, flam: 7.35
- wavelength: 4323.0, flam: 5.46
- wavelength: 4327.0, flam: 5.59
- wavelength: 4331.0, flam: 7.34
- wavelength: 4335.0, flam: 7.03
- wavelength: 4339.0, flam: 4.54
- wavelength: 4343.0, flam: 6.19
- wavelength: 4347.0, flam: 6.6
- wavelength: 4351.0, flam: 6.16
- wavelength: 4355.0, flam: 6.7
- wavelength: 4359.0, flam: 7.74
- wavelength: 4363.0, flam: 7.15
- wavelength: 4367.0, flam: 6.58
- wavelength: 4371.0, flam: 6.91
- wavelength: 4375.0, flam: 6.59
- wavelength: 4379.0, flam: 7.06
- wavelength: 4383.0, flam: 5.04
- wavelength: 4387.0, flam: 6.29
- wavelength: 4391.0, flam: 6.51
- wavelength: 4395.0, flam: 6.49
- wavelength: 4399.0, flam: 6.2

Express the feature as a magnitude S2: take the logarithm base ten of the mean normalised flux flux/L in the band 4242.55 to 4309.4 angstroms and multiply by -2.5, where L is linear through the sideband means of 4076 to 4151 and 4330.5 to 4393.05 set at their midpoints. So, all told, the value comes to 0.14 mag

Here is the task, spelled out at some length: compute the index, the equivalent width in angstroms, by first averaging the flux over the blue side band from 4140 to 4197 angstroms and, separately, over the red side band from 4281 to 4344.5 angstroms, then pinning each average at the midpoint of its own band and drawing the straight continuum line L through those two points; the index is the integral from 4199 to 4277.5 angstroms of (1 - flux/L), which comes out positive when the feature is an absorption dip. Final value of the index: -2.6 angstroms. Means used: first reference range 6.58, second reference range 5.68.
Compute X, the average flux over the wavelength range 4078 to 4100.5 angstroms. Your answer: 6.75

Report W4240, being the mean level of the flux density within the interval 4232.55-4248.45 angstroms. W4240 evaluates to 6.49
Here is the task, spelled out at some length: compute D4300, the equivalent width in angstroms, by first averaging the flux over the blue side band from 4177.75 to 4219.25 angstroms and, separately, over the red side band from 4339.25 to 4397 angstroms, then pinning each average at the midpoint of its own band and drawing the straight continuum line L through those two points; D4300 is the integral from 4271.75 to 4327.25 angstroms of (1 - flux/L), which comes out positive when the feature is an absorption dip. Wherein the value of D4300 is 8.7 angstroms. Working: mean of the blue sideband 6.63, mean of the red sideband 6.51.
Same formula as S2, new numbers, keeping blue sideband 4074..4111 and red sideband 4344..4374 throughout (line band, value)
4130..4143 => 0.03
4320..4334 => 0.08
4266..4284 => 0.15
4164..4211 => 0.02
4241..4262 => 0.06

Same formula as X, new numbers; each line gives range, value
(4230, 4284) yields 6.21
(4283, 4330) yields 5.49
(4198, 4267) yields 6.47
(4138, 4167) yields 6.72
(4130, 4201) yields 6.54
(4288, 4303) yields 5.23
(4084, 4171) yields 6.67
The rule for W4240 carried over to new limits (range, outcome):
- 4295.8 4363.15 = 5.93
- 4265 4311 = 5.39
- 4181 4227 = 6.51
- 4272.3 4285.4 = 5.97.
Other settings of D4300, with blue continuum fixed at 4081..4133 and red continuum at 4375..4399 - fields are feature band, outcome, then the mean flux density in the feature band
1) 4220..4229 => 1.18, 5.64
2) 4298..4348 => 5.50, 5.67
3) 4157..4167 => -0.88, 7.14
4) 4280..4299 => 1.81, 5.8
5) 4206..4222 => -1.82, 7.24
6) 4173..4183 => -0.34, 6.77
